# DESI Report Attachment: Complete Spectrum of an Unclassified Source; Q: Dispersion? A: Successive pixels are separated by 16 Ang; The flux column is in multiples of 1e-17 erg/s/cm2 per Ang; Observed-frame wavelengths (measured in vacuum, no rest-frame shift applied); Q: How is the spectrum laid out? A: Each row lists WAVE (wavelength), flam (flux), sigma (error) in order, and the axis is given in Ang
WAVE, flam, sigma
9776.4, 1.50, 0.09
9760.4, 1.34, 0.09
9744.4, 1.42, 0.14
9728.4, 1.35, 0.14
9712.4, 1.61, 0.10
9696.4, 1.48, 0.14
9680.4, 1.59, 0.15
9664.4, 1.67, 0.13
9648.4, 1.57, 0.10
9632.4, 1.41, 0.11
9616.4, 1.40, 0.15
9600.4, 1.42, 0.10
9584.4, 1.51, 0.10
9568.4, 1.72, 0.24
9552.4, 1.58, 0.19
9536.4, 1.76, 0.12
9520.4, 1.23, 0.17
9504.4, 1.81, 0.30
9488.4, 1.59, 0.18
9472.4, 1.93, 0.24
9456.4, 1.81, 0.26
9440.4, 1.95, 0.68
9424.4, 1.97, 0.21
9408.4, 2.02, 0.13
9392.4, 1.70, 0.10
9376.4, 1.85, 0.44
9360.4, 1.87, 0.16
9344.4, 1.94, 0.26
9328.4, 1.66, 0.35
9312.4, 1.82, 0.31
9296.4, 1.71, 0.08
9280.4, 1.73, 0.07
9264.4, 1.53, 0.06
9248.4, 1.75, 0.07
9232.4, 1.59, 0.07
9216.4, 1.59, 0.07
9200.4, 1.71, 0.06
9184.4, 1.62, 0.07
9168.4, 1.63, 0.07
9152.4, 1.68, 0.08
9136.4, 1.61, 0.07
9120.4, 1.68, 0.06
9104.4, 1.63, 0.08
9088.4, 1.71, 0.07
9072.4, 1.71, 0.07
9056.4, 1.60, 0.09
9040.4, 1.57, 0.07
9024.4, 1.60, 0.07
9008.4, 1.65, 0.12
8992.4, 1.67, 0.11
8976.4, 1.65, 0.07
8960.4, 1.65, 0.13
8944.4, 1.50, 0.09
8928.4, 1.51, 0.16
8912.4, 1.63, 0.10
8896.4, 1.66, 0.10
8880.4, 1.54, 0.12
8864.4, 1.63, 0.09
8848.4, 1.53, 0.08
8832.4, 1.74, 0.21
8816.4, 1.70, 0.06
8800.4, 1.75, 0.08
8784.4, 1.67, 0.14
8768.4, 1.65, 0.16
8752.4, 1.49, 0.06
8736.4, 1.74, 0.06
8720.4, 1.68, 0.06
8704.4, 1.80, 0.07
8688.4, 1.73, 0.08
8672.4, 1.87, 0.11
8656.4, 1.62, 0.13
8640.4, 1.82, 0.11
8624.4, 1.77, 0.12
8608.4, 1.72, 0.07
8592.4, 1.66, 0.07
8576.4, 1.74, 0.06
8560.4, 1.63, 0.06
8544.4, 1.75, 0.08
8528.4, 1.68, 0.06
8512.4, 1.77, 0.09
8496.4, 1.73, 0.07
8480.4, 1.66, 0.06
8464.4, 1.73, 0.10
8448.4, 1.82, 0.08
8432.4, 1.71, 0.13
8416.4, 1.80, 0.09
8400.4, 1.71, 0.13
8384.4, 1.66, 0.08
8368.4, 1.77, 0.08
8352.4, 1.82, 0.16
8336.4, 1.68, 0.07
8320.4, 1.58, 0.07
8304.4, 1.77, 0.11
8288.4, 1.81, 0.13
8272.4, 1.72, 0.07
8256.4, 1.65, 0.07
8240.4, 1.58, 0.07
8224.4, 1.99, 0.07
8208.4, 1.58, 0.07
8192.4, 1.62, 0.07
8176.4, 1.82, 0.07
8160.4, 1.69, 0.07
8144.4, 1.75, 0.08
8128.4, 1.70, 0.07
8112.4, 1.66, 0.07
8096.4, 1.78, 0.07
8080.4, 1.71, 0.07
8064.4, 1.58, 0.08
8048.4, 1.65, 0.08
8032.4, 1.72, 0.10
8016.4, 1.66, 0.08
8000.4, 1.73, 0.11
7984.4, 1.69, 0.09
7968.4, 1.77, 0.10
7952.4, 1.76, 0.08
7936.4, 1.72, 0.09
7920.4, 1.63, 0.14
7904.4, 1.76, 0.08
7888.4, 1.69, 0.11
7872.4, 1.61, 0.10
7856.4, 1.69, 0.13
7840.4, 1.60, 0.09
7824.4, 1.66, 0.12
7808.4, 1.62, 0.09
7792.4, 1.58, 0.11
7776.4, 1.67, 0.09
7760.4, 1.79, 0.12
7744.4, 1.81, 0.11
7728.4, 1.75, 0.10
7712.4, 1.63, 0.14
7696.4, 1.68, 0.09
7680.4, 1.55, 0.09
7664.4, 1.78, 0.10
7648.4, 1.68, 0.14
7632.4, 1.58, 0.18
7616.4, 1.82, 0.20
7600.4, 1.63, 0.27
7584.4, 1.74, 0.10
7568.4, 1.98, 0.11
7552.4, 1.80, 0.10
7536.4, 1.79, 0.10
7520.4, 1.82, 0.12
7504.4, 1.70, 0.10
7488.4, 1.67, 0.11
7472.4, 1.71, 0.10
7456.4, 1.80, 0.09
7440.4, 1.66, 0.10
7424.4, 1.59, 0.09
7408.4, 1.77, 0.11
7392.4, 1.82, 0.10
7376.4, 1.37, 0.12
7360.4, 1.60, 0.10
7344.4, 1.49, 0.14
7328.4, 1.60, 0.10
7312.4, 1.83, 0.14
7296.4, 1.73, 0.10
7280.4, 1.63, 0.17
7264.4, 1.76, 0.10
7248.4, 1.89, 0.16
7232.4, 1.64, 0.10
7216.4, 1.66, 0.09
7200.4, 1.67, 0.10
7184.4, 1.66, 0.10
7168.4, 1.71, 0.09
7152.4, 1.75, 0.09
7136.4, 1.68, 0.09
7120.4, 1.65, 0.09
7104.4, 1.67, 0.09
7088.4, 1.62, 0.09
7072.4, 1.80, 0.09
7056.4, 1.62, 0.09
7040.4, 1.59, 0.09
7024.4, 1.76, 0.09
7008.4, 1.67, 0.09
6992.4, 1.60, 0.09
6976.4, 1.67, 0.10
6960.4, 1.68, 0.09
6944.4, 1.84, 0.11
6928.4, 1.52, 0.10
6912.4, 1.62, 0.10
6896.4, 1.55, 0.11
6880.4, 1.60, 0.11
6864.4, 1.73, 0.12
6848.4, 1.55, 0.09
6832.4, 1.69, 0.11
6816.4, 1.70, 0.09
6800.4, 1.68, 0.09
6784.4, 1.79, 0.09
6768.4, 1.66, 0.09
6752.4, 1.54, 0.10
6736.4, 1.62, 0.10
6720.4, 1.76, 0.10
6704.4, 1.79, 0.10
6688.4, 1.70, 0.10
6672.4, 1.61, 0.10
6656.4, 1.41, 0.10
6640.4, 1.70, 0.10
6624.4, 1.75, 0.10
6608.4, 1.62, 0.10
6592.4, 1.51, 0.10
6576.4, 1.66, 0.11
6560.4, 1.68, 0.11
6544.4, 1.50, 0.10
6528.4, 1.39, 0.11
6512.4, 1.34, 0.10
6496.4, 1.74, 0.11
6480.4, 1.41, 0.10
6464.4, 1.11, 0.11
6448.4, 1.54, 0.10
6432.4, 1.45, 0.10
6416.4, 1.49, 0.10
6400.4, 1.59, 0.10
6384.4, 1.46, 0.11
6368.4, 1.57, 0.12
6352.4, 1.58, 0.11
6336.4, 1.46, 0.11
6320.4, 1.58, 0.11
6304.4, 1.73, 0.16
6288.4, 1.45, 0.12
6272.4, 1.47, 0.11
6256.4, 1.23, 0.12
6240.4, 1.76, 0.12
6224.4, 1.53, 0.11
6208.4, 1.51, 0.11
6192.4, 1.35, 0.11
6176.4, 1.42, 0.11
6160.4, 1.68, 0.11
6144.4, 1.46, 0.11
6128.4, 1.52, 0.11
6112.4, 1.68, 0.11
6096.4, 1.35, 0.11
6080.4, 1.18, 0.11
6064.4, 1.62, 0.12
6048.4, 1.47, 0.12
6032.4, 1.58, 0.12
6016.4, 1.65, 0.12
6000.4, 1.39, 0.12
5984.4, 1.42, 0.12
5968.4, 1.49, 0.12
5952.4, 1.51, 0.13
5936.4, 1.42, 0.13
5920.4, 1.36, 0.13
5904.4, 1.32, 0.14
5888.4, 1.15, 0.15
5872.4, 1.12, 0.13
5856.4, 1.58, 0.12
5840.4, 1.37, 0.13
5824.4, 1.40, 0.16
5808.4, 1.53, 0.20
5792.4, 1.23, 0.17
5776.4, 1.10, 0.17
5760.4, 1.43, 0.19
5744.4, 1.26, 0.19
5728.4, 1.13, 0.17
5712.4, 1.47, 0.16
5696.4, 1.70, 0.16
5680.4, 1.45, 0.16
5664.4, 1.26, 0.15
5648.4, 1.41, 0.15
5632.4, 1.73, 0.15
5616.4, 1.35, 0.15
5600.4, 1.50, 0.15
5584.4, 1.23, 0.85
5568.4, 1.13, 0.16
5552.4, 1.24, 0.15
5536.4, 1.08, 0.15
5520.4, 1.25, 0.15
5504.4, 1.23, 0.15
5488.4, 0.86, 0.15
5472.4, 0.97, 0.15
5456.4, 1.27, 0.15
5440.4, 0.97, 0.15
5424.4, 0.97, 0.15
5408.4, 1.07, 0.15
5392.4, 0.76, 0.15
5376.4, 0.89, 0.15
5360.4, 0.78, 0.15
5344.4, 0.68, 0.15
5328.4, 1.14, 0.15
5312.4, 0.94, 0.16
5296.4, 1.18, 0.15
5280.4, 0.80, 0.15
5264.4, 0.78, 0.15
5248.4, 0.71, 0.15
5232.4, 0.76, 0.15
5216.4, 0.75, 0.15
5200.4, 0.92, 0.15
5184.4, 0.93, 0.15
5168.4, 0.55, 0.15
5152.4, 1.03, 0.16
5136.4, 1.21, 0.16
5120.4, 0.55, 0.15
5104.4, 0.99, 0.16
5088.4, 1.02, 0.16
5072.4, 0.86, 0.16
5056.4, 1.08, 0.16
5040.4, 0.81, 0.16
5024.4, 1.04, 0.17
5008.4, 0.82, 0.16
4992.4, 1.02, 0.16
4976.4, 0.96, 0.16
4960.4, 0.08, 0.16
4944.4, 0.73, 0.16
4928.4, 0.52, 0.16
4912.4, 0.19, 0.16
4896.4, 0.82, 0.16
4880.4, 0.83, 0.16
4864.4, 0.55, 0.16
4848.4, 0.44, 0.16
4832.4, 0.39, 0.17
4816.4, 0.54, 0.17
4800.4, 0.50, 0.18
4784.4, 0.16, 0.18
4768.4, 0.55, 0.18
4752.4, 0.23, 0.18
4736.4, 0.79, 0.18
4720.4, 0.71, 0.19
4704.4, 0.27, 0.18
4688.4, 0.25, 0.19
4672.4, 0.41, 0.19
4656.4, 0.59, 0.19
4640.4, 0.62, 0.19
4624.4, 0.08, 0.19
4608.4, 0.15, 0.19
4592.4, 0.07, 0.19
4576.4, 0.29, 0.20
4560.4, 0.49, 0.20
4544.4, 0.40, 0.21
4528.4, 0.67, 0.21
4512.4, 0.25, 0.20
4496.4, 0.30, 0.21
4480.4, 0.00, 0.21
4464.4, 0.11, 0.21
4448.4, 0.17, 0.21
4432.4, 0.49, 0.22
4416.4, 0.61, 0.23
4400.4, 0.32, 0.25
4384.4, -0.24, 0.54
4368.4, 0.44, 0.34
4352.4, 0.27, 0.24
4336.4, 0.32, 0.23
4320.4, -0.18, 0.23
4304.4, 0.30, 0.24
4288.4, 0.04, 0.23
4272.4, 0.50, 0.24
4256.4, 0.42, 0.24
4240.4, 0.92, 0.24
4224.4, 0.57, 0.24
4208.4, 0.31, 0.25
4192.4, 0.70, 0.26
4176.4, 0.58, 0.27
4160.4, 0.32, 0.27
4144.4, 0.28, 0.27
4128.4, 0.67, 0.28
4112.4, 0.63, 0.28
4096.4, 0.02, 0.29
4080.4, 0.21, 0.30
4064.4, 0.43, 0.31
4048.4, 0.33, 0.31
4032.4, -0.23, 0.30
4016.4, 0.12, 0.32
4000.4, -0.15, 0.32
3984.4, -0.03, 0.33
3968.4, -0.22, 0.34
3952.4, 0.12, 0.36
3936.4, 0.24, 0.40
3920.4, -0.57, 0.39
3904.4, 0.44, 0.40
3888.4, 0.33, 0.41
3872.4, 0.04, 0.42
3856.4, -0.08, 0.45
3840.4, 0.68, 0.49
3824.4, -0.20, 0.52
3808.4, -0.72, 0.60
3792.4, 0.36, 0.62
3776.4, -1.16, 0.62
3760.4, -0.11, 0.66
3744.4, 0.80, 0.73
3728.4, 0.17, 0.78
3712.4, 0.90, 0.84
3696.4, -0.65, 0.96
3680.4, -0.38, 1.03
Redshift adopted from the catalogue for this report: 0.25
